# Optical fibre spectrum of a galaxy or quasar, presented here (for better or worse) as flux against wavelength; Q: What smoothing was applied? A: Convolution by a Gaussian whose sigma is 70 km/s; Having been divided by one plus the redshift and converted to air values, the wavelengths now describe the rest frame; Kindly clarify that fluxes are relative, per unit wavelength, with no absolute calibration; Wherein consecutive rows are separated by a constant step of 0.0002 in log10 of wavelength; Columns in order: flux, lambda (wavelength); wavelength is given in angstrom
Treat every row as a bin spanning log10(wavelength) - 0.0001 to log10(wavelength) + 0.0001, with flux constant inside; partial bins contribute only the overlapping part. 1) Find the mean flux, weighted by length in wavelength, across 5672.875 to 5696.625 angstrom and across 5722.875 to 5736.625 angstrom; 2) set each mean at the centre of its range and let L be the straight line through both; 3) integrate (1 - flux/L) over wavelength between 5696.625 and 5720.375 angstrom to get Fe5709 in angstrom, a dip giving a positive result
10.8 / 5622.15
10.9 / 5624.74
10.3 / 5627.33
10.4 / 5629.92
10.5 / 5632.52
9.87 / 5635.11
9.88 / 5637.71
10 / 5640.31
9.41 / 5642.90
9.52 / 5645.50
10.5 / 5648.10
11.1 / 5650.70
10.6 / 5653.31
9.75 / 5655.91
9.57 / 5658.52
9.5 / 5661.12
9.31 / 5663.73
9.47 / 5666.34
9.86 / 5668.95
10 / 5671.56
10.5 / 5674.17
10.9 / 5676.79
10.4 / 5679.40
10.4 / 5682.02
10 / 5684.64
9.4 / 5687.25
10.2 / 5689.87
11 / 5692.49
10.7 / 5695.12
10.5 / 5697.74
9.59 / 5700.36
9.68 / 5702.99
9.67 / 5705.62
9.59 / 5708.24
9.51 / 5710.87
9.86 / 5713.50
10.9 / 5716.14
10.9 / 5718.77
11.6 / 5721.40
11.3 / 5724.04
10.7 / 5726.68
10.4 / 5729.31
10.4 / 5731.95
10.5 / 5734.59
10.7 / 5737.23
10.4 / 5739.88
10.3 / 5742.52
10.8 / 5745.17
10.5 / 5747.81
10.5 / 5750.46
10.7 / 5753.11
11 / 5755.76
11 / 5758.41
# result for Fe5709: 1.1 angstrom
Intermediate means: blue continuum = 10.4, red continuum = 10.7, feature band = 10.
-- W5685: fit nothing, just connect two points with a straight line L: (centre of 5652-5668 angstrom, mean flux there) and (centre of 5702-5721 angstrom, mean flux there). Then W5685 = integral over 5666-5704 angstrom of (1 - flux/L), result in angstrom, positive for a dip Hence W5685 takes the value -1.2 angstrom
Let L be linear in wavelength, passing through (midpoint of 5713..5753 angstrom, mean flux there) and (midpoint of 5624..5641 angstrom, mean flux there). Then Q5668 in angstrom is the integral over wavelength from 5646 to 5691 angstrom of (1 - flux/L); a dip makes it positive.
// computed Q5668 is 1.4 angstrom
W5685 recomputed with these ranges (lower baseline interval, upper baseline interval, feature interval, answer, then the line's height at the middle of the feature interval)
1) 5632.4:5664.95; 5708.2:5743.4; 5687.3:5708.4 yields 0.45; 10.3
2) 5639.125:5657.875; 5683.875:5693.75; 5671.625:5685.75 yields -0.36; 10.1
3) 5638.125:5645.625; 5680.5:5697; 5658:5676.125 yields 0.41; 10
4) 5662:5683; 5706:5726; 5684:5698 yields -0.06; 10.3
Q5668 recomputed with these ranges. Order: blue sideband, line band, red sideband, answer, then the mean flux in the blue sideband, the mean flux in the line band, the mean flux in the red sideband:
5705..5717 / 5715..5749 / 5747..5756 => -1.5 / 9.88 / 10.7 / 10.6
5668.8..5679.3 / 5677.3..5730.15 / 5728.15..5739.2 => 0.6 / 10.4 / 10.3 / 10.5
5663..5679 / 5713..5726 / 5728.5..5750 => -0.7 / 10.1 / 11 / 10.5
